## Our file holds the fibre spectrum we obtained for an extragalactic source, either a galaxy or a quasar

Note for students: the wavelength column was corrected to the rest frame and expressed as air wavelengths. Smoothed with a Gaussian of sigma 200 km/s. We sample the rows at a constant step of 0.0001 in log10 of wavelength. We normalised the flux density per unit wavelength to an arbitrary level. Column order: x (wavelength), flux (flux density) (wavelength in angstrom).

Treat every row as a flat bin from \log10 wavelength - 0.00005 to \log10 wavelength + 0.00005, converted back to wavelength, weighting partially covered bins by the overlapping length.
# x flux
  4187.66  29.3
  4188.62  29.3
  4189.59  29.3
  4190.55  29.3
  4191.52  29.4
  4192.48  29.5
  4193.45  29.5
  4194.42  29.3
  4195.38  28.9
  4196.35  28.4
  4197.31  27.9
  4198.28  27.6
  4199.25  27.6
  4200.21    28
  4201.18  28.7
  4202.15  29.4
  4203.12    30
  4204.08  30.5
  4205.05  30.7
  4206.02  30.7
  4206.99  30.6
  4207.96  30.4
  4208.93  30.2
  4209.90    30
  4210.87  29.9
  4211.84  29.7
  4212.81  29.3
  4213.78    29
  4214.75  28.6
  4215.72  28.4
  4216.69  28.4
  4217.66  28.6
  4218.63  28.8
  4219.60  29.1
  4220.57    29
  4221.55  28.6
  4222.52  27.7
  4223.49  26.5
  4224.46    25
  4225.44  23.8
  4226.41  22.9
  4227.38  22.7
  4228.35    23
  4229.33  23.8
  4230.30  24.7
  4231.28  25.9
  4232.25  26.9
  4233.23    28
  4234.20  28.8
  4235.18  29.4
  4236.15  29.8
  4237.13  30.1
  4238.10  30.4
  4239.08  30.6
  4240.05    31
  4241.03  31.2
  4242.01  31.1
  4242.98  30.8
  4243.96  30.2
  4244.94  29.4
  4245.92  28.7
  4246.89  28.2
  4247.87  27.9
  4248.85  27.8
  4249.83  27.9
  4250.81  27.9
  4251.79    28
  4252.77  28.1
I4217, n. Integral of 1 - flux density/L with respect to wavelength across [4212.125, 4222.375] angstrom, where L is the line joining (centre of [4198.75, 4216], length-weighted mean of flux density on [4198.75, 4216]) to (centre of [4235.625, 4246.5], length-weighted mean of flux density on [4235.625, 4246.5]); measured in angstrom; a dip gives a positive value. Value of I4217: 0.3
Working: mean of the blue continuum 29.5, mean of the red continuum 30.3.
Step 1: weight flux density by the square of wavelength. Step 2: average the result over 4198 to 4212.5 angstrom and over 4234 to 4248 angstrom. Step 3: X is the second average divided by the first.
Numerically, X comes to 1.03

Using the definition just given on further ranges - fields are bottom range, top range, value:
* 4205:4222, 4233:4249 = 1.02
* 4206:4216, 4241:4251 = 1.00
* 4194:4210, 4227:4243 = 0.97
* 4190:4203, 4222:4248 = 0.98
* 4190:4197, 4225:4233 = 0.85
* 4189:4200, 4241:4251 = 1.04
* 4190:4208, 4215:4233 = 0.91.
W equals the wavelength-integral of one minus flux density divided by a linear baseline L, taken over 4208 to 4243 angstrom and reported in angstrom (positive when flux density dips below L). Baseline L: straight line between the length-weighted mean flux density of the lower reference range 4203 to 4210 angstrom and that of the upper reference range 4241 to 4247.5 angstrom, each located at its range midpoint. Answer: 2.4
